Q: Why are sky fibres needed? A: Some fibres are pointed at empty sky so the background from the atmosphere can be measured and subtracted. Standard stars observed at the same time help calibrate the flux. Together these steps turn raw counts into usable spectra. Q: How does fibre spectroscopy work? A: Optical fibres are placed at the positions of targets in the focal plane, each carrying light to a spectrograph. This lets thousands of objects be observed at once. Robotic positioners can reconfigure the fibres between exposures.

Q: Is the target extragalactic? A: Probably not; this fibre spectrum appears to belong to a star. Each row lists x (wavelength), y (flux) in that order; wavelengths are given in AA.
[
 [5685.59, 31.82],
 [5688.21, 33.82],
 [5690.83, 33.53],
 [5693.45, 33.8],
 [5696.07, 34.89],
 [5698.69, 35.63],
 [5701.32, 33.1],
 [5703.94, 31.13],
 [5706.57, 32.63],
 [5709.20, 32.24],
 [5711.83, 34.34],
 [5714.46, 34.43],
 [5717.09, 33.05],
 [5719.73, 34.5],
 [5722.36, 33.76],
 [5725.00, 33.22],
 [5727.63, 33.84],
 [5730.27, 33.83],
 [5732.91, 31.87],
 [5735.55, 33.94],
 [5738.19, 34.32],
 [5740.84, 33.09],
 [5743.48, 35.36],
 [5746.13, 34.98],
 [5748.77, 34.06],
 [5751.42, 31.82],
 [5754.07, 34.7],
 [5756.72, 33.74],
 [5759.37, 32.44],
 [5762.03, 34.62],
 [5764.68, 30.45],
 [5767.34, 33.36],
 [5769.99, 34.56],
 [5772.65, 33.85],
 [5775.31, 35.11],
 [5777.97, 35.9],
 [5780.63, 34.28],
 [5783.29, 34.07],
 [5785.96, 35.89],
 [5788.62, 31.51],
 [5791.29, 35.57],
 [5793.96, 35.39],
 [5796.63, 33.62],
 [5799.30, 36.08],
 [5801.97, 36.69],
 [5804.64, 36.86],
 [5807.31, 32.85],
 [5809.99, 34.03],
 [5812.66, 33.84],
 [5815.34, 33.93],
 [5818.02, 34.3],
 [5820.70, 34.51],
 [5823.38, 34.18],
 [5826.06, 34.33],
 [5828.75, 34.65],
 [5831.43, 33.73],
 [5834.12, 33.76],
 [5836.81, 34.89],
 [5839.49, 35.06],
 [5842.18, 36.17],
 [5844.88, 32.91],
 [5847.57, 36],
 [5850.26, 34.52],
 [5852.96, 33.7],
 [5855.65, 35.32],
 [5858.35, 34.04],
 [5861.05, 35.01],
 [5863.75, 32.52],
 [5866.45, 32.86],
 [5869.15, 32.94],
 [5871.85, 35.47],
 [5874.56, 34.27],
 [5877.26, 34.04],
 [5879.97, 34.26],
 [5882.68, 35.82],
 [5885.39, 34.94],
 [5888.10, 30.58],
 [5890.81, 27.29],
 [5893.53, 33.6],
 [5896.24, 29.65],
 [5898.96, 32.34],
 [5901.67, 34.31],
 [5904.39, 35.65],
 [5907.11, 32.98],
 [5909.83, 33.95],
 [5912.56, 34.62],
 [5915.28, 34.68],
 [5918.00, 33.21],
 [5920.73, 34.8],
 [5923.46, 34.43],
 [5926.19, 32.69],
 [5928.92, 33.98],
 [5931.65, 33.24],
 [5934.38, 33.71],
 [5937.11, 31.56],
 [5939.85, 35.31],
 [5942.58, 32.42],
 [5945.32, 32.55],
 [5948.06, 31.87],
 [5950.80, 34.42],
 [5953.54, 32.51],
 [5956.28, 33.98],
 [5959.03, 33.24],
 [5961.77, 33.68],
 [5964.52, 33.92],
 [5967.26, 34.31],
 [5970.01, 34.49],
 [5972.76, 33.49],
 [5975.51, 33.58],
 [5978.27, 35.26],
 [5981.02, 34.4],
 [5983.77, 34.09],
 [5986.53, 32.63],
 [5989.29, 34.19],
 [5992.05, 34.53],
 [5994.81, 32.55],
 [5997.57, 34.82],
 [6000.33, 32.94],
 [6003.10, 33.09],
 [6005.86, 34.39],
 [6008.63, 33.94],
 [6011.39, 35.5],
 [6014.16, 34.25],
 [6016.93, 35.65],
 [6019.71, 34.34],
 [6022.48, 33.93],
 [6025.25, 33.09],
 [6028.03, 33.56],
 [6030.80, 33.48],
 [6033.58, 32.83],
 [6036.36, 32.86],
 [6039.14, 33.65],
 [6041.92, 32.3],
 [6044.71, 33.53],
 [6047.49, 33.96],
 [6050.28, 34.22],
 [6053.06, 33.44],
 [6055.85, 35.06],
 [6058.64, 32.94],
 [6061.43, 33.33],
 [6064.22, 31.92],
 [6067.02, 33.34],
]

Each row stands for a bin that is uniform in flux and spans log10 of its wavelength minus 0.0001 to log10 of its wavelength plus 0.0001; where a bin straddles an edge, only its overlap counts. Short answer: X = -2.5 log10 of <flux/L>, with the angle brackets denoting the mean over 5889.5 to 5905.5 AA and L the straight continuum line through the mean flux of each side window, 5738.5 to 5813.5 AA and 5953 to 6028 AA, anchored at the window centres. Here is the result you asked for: 0.07 mag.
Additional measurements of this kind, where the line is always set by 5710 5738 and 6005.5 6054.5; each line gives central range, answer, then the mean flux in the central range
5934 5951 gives 0.025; 33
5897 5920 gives -0.004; 33.9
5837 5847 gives -0.035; 34.8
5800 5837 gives -0.024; 34.5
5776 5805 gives -0.041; 35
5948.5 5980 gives -0.002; 33.8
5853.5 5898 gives 0.015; 33.3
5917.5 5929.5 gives -0.002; 33.8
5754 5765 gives 0.014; 33.3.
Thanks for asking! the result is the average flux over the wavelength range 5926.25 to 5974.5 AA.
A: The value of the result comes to 33.4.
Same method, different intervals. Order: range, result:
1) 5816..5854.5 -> 34.5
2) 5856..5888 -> 34.1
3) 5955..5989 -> 33.9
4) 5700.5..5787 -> 33.7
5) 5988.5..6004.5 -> 33.7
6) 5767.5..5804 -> 34.8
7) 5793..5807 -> 35.5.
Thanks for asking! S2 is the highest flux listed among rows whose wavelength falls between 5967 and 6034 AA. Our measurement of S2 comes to 35.65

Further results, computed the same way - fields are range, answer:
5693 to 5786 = 35.9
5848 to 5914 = 35.82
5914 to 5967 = 35.31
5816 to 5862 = 36.17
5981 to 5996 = 34.53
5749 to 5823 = 36.86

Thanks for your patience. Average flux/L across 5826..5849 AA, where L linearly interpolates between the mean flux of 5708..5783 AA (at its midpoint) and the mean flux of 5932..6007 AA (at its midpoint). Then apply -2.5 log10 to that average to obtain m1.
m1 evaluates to -0.03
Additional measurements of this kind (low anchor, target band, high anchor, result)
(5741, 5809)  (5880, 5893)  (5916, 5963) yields 0.04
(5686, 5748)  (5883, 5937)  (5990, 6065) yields 0.02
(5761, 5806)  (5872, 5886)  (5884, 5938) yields -0.04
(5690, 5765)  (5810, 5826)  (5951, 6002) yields -0.02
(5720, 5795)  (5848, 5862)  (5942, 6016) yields -0.02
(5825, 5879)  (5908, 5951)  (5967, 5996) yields 0.02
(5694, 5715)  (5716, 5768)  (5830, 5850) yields 0.01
